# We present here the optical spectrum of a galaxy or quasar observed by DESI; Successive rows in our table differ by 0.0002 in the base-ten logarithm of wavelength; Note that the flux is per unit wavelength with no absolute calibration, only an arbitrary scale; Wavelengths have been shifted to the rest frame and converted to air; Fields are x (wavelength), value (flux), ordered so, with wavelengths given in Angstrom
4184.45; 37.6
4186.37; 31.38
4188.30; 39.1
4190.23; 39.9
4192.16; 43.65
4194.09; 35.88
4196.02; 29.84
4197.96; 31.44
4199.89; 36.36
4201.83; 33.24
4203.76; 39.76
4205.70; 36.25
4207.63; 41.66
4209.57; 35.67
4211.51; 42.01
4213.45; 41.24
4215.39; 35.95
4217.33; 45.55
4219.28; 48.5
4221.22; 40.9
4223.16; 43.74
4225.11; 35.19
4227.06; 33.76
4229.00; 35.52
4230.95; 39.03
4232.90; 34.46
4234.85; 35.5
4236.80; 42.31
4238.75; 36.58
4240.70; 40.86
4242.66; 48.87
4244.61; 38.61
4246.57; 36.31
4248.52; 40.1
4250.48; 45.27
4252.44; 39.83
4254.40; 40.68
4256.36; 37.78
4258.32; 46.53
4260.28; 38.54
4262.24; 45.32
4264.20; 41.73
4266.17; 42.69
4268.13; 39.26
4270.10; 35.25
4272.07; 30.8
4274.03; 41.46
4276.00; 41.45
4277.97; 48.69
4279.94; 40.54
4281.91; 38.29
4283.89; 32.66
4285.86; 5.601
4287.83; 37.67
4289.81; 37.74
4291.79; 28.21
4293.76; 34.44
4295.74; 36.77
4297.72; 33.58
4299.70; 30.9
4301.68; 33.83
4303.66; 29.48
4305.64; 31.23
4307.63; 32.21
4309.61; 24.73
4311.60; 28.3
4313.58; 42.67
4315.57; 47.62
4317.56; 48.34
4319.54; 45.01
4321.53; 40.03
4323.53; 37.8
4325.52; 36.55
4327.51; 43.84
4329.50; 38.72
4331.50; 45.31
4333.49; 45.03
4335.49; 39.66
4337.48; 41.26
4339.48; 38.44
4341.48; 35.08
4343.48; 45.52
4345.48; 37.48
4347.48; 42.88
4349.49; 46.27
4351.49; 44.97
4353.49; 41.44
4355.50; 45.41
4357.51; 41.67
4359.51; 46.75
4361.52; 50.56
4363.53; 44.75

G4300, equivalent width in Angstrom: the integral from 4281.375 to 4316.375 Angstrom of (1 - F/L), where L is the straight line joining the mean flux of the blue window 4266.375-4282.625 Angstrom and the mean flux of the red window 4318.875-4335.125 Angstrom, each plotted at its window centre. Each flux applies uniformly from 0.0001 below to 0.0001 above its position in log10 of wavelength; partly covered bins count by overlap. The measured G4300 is 7.0 Angstrom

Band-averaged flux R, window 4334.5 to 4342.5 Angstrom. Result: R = 38.6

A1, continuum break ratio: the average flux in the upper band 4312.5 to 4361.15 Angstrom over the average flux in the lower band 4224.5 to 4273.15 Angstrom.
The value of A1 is 1.1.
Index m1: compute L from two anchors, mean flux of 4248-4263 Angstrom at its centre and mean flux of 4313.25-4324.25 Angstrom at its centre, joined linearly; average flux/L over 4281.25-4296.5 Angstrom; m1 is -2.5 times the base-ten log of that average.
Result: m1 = 0.34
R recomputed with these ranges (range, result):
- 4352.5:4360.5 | 43.8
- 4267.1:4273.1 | 35.3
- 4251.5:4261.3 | 40.7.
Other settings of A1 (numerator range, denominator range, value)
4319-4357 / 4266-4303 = 1.19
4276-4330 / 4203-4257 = 0.90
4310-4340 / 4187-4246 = 1.06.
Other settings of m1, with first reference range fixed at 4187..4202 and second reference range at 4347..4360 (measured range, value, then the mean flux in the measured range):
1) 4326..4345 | 0.05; 41.2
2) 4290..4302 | 0.24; 33.2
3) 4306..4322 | 0.11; 38.3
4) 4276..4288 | 0.18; 34.3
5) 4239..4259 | -0.06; 41.2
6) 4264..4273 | 0.06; 37.6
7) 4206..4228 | -0.08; 40.3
